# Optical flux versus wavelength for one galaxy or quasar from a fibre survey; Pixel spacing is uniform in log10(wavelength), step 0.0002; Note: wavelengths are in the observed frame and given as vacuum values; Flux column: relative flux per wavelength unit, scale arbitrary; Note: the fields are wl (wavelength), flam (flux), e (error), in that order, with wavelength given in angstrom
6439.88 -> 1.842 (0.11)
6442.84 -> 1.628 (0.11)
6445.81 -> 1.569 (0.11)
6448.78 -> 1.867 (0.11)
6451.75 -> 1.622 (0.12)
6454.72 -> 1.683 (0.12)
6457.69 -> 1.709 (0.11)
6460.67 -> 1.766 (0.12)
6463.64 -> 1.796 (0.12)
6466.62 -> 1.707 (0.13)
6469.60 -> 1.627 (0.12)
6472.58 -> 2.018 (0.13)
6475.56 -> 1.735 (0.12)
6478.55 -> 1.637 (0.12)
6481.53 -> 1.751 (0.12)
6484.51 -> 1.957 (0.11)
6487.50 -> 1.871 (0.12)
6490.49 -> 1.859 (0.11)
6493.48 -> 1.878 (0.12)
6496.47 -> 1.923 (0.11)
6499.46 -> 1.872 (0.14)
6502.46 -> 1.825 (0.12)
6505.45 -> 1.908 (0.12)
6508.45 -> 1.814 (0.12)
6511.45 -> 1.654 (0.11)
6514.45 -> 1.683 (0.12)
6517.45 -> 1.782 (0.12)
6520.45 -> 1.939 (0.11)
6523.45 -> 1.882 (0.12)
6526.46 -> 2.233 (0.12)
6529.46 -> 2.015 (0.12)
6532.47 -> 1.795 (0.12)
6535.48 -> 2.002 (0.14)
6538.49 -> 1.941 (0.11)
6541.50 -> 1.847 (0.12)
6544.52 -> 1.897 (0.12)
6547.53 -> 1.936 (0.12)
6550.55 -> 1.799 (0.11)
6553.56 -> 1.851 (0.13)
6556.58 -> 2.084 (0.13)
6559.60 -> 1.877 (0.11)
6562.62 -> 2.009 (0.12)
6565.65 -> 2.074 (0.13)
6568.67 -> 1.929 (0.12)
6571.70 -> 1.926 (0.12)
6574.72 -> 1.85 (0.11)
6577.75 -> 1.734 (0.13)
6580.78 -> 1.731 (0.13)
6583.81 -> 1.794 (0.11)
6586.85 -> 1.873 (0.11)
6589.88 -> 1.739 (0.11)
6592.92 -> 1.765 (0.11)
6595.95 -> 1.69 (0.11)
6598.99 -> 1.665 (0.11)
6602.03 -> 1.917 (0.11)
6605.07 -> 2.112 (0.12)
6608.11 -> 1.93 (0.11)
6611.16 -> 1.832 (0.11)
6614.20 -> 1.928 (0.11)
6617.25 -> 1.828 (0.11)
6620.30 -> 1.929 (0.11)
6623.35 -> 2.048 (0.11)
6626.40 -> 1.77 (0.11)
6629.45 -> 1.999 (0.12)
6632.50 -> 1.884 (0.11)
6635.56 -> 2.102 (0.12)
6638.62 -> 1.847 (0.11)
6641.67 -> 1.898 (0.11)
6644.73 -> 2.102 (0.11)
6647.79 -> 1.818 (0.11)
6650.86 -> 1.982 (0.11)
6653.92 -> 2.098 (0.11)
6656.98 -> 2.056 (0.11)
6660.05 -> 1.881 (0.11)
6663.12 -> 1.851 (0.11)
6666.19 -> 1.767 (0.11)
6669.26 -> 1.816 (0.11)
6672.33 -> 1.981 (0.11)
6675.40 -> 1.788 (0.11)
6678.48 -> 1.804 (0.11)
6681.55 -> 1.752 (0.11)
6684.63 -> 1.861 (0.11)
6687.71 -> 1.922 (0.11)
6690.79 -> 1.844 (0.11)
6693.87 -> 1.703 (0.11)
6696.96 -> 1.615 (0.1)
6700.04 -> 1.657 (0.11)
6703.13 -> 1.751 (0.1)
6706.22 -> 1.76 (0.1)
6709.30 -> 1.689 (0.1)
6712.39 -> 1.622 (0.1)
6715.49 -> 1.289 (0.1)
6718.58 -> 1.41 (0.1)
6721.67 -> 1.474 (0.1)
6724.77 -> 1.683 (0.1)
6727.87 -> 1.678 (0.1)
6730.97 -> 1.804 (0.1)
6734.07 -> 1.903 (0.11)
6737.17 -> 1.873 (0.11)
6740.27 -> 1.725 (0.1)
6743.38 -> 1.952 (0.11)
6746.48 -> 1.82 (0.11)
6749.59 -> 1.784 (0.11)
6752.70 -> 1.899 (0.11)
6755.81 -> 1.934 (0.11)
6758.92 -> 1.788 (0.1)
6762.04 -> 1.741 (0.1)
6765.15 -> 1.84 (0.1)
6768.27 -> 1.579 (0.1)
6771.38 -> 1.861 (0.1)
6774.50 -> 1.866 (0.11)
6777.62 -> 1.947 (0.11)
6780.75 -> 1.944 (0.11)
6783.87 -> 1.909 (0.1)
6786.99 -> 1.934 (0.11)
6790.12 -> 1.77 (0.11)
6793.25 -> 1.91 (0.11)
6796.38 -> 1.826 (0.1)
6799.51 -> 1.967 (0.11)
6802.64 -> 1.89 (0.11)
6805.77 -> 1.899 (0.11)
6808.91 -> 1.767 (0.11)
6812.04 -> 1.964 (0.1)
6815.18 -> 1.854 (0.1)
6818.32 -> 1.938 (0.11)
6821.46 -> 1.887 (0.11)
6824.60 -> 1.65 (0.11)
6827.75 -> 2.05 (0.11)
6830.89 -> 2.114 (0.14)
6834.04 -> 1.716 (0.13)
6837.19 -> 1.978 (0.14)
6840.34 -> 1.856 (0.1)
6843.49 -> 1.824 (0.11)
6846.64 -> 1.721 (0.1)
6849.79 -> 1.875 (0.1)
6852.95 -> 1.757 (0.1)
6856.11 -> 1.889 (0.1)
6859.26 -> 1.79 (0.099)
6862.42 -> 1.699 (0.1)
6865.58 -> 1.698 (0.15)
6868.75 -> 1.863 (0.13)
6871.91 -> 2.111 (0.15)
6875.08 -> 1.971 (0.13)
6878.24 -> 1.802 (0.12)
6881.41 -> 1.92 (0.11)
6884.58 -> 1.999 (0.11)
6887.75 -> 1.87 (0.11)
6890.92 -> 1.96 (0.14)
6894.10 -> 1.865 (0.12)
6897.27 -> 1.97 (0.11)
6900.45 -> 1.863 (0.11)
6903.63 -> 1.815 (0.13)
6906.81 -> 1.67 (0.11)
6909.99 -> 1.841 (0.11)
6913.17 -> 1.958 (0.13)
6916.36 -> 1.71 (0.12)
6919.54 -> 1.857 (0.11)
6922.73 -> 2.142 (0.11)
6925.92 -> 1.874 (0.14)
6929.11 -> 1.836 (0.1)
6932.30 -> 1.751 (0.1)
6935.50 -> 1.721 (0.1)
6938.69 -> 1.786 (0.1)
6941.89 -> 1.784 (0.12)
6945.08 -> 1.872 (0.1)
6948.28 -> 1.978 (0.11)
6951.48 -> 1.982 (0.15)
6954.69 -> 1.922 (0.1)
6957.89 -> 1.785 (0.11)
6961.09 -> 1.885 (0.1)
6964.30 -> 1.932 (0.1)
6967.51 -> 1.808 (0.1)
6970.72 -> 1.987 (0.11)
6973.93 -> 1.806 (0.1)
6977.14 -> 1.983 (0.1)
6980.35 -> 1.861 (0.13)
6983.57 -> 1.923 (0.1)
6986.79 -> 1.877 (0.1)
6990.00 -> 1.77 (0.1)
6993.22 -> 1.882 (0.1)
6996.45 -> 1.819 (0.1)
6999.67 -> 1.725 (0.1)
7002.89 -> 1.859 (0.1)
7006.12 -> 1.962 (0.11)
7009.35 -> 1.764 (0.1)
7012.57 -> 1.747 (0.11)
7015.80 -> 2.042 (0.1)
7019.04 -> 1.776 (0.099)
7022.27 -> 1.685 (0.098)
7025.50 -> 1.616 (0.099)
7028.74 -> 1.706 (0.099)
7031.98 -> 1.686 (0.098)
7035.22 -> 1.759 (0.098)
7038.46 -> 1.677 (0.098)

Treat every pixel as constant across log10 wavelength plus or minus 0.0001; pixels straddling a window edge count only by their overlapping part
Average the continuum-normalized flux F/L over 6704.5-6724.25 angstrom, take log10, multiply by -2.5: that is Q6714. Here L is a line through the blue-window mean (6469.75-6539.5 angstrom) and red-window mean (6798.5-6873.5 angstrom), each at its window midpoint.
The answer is 0.20 mag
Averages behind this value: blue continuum 1.86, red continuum 1.86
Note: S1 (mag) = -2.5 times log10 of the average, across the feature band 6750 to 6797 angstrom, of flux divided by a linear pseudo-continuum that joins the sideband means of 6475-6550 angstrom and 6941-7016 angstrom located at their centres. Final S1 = 0.01 mag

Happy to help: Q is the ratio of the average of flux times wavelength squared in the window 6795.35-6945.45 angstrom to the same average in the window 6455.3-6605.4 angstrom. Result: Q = 1.1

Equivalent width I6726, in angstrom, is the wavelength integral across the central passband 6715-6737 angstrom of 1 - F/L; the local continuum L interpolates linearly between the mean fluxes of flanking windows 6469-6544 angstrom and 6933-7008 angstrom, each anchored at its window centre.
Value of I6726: 2.65 angstrom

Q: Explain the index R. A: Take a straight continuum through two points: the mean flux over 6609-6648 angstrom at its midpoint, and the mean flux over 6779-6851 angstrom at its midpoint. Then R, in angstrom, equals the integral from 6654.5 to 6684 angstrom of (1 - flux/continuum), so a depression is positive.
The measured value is 0.81 angstrom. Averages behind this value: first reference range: 1.93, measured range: 1.86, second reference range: 1.88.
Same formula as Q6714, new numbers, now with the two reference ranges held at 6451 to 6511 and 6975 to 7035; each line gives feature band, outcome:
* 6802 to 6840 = -0.05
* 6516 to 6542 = -0.08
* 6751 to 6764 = -0.02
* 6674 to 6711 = 0.03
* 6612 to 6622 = -0.05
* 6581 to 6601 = 0.03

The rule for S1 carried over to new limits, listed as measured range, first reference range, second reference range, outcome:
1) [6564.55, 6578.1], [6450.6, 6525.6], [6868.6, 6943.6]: -0.06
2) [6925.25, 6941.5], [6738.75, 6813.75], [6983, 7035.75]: 0.02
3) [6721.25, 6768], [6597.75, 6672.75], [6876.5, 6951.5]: 0.06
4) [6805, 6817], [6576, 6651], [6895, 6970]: 0.00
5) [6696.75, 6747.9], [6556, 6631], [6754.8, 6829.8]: 0.11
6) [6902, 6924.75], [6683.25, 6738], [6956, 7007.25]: -0.02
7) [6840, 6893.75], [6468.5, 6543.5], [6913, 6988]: 0.01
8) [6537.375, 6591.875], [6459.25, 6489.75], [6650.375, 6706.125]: -0.04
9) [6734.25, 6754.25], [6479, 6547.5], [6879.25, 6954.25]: 0.02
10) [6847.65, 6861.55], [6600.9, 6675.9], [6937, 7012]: 0.04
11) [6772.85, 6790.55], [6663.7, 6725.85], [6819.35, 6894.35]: -0.06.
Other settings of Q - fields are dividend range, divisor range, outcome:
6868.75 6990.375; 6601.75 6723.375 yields 1.11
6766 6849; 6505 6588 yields 1.07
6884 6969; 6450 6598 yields 1.14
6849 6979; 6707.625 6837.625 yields 1.07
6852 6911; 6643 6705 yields 1.07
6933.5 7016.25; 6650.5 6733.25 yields 1.15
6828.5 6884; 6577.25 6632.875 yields 1.08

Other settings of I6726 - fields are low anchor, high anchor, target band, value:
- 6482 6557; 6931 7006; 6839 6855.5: 0.5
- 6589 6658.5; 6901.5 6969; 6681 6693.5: 0.4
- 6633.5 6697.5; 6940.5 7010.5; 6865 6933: -0.3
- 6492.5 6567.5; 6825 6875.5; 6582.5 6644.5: 0.3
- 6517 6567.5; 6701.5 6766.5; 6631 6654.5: -1.6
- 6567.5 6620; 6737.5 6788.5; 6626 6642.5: -0.8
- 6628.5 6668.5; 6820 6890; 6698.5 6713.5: 1.7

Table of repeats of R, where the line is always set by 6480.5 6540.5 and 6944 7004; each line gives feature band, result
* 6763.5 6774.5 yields 0.61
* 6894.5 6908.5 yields 0.33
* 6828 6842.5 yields -0.36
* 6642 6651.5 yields -0.39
